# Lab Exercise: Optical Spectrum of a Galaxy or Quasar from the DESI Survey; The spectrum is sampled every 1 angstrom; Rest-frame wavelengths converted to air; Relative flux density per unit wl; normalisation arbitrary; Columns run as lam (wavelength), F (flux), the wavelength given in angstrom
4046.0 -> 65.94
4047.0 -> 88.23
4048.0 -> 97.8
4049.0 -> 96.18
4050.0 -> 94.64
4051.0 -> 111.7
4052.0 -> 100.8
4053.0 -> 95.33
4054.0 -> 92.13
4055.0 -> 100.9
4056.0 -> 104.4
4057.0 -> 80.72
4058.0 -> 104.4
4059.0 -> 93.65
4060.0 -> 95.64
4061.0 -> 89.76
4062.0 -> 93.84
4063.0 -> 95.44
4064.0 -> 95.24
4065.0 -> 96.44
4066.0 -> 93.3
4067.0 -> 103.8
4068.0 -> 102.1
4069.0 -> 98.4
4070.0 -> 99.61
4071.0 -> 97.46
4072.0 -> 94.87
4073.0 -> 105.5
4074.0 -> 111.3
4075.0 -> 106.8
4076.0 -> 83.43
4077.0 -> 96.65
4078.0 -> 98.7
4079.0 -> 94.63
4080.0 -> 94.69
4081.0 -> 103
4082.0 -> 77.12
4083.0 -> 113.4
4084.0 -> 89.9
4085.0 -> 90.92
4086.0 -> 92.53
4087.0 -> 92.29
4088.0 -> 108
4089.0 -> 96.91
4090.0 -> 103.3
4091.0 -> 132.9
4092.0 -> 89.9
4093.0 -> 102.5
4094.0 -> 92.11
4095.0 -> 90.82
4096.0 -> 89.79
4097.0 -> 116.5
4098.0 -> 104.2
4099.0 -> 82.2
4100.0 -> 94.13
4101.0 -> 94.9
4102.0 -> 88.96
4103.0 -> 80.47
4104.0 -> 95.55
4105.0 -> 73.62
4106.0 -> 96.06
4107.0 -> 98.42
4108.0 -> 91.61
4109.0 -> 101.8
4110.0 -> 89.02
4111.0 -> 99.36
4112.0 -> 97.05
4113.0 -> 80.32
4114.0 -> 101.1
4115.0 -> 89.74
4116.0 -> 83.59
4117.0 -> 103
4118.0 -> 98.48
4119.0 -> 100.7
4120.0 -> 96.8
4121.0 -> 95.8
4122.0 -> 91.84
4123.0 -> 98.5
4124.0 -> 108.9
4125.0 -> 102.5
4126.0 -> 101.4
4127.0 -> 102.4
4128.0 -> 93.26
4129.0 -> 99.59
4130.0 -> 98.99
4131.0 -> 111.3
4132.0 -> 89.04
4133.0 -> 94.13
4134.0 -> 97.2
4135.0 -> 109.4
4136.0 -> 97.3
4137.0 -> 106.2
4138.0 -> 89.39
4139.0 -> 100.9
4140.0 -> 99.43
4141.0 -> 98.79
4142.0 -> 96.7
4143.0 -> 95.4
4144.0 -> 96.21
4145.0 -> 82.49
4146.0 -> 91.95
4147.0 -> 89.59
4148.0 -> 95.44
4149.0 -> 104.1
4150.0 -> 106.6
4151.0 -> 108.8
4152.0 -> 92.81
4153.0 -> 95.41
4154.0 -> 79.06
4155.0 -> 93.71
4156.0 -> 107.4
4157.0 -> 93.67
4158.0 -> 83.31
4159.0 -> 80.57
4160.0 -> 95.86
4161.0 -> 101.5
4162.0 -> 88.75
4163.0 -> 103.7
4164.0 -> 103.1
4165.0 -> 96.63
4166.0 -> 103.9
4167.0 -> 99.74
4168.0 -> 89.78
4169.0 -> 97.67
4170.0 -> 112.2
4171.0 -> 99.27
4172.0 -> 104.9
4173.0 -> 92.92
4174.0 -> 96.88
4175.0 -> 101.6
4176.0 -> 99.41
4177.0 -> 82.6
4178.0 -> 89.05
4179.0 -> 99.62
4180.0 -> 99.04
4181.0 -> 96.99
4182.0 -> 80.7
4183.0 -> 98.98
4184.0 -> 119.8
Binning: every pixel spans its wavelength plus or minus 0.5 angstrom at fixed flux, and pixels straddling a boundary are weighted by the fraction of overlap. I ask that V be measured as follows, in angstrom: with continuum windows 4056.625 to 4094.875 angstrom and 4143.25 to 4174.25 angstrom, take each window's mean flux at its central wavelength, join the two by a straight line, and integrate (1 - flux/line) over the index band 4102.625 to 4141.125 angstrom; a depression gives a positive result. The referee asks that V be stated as 0.2 angstrom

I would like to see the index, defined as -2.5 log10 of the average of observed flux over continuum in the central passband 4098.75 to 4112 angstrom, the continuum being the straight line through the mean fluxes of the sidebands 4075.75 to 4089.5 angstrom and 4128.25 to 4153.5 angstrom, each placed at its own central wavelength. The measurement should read 0.05 mag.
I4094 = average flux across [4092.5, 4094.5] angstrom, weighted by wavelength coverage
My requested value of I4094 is 97.3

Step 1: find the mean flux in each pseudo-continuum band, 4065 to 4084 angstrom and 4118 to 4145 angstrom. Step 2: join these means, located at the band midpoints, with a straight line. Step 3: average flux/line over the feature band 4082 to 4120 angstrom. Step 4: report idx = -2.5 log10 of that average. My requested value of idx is 0.03 mag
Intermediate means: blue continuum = 98.3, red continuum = 98.6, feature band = 95.6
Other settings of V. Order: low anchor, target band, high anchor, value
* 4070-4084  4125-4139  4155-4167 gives -0.4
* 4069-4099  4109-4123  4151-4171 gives 0.4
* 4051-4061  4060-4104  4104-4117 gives -1.1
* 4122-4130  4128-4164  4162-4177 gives 1.2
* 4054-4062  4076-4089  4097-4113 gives -0.2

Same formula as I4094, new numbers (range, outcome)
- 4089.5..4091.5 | 118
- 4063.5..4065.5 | 95.8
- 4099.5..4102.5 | 92.7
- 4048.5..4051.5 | 101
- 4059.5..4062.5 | 93.1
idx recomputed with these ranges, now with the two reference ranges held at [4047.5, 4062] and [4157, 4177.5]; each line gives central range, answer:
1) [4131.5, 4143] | -0.01 mag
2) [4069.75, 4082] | -0.01 mag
